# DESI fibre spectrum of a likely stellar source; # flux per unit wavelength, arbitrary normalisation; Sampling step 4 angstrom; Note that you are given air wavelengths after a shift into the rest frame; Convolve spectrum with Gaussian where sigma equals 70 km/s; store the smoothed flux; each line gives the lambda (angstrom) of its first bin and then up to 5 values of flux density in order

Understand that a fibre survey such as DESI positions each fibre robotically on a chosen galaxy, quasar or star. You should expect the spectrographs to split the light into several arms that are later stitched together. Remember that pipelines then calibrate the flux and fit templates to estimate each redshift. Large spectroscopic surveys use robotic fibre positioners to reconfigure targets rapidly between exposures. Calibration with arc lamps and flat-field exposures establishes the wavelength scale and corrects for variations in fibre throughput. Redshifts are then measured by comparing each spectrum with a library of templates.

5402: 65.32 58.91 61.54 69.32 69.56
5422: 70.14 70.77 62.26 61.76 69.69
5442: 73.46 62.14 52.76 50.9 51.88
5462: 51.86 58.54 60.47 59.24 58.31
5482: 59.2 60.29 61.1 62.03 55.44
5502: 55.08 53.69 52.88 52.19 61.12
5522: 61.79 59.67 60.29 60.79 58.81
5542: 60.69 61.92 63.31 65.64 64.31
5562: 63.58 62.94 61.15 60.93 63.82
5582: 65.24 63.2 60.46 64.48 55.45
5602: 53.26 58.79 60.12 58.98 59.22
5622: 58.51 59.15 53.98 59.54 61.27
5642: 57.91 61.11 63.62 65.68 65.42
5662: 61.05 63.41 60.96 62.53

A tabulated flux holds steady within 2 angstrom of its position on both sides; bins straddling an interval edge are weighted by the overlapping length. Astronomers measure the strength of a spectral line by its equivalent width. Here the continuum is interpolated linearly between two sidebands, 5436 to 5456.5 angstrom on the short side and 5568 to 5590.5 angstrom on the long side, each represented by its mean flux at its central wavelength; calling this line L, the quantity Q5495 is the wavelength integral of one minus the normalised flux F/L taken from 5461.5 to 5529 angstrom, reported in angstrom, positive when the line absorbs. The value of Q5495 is 4.3 angstrom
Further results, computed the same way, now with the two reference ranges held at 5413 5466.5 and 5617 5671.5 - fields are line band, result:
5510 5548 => 1.5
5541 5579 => -0.8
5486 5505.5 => 1.2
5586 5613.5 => 0.9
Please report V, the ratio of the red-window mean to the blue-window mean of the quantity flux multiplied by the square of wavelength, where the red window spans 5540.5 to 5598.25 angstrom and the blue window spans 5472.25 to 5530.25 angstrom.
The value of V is 1.11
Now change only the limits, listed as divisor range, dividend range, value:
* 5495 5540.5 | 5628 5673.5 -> 1.12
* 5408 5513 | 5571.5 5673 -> 1.06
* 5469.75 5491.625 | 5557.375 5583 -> 1.09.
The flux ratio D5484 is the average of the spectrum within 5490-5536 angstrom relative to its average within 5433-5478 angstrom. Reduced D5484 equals 1.0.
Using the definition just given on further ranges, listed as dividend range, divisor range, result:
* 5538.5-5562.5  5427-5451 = 0.98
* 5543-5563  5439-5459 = 1.08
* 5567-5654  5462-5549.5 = 1.03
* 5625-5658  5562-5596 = 0.97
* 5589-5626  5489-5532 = 1.02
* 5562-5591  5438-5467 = 1.08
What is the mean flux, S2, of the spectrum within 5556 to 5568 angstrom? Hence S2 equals 63.6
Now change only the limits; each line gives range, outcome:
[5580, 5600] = 61.8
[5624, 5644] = 58.4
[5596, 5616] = 57.3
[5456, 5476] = 56.4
